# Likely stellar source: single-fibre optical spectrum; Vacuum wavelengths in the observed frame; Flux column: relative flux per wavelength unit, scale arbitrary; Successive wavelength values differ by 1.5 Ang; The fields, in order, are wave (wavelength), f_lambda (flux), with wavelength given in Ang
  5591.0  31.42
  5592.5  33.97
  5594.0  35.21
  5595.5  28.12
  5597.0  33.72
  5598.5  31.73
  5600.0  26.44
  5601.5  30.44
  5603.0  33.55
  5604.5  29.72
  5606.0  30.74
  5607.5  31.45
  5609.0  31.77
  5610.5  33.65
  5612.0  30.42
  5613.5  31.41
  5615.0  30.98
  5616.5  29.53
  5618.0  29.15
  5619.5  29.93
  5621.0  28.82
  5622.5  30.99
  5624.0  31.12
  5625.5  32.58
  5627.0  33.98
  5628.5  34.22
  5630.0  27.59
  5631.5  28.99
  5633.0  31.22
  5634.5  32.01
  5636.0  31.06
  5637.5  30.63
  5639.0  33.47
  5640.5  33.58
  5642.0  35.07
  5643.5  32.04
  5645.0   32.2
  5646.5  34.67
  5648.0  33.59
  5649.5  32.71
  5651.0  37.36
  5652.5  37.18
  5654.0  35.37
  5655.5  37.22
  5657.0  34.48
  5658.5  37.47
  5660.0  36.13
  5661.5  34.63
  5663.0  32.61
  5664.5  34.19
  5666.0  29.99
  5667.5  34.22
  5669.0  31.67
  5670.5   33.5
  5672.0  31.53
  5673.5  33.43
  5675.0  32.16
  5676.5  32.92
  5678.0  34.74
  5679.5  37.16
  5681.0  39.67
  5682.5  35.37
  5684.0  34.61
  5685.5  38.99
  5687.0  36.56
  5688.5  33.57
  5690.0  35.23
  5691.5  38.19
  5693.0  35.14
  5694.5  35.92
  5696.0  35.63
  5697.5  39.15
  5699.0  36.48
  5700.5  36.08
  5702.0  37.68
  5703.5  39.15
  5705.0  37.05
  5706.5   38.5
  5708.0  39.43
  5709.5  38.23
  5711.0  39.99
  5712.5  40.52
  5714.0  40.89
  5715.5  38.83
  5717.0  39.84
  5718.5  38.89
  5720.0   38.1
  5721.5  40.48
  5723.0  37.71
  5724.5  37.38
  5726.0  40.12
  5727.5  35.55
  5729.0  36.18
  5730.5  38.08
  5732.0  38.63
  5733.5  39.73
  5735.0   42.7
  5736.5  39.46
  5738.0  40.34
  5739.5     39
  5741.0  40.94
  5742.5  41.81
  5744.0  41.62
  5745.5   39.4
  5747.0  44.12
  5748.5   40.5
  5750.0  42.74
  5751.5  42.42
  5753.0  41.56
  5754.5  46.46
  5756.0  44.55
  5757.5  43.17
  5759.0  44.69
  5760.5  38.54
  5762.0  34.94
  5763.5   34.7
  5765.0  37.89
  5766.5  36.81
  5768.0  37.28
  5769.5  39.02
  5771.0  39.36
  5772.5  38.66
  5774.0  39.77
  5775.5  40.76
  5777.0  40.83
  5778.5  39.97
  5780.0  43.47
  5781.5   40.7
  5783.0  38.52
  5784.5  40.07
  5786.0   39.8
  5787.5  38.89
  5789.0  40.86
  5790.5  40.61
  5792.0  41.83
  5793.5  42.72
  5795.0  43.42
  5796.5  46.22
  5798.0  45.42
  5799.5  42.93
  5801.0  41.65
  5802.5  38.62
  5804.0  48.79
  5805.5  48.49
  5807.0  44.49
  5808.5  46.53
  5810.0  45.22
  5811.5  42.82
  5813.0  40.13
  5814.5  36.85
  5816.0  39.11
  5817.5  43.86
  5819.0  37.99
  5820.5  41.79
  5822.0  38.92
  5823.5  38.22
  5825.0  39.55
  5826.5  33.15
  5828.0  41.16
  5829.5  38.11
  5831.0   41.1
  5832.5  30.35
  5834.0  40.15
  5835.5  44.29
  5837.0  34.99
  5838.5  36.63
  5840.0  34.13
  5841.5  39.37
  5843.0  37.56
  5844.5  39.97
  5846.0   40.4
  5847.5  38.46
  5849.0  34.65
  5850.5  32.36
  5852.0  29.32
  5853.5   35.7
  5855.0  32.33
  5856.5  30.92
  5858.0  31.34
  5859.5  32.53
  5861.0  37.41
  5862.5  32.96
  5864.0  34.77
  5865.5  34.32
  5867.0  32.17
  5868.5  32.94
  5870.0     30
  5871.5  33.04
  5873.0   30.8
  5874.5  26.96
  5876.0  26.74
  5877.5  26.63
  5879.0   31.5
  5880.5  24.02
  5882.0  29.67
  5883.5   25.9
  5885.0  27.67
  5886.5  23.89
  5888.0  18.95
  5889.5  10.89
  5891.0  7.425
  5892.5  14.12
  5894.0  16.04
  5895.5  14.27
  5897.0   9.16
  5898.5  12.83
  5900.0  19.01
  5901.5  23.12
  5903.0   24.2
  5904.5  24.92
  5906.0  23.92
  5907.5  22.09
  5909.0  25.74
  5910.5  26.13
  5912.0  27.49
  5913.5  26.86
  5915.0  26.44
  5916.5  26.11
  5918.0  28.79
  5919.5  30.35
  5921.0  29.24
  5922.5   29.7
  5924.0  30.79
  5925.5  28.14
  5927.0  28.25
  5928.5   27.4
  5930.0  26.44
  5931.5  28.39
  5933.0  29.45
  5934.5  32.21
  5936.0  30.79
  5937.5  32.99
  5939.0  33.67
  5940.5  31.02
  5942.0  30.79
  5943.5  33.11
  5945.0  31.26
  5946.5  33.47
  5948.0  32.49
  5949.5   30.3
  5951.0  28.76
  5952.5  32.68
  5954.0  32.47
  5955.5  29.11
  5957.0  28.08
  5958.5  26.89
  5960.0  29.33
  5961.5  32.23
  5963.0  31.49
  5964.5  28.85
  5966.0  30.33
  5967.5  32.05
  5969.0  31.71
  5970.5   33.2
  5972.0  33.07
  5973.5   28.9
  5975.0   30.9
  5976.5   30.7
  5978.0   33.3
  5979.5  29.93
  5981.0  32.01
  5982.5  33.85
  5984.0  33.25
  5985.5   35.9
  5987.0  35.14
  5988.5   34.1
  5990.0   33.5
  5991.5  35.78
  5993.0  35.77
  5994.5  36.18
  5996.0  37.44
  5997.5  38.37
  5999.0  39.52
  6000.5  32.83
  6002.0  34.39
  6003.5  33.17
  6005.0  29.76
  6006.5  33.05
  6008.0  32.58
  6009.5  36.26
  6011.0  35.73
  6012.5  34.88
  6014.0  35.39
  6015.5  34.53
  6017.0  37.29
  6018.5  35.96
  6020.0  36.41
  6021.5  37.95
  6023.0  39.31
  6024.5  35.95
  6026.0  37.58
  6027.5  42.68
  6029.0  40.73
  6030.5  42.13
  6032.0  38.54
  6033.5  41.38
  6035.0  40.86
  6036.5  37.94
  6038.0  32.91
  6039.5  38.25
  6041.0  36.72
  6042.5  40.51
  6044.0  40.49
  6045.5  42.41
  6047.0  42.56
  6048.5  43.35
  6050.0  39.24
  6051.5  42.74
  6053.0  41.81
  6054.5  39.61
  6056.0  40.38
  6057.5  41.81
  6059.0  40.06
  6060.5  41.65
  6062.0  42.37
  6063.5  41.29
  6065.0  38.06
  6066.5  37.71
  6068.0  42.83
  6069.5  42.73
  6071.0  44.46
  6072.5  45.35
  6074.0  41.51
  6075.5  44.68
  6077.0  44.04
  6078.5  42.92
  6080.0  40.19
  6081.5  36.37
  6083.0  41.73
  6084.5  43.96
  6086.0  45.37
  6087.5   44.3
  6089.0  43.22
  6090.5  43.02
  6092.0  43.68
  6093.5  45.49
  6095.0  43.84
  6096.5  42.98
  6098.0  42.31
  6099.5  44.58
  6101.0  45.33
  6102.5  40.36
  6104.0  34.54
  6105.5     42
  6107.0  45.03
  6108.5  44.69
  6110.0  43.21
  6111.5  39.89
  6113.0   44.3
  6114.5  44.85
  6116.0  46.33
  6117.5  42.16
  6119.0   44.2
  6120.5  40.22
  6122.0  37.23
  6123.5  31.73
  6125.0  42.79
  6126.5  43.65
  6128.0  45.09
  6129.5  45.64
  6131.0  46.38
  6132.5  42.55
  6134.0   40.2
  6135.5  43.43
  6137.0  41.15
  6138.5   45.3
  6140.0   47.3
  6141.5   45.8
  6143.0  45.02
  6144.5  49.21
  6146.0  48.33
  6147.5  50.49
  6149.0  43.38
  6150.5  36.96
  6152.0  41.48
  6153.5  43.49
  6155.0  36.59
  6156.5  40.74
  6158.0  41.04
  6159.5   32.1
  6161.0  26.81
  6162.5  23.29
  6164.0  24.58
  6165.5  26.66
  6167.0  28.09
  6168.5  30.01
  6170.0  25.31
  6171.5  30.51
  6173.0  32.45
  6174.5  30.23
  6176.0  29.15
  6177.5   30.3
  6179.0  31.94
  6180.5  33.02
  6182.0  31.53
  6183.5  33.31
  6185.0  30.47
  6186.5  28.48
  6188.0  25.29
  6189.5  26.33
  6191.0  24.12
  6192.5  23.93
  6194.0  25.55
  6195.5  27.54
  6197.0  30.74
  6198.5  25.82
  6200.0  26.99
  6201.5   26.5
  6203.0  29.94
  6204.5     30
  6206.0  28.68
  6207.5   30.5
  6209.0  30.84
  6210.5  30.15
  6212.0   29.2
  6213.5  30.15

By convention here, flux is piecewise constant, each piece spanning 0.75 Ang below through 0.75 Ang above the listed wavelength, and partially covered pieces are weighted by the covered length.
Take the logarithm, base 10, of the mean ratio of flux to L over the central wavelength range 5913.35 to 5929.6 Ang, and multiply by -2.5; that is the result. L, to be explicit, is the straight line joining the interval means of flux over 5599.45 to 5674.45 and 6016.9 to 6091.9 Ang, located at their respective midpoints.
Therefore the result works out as 0.32 mag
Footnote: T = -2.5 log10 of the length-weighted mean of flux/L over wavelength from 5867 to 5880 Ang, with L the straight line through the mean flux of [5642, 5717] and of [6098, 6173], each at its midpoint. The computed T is 0.25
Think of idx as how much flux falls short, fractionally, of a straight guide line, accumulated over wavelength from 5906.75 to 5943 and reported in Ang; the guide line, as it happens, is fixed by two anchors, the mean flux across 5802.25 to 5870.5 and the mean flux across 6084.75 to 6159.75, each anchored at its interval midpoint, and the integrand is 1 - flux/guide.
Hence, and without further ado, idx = 9.77 Ang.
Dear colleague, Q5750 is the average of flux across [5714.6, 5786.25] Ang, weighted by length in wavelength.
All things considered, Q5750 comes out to 39.9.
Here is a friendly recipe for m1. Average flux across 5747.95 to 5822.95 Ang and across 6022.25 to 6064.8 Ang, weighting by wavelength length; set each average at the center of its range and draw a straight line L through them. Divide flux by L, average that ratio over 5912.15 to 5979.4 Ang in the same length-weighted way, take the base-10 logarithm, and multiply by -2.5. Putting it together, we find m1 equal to 0.319 mag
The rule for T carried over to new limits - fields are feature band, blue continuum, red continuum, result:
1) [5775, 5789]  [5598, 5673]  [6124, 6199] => -0.21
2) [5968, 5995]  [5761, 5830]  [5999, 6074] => 0.18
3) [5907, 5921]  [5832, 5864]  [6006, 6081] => 0.34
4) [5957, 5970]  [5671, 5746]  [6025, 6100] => 0.31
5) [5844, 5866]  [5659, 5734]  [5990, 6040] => 0.07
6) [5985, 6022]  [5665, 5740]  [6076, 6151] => 0.18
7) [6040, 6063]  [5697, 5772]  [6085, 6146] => 0.04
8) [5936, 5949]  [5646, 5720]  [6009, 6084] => 0.20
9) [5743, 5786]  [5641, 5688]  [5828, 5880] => -0.17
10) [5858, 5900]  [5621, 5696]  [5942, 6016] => 0.30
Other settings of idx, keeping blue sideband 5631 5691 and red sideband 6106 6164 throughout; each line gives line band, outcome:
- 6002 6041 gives 3.0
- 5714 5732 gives -1.7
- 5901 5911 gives 3.6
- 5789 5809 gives -4.1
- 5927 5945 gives 3.7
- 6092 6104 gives -0.6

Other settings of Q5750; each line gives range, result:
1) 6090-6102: 43.8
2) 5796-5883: 36.8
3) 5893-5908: 18.8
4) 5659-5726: 36.5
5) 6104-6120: 43.2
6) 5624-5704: 34.4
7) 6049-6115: 42.3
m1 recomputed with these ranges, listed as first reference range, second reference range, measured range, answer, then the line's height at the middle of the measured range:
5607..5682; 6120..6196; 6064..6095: -0.202 mag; 35.4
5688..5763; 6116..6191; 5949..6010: 0.163 mag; 37.9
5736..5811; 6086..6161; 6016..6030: 0.111 mag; 42.3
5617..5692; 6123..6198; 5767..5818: -0.217 mag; 34.1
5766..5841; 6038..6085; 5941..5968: 0.310 mag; 40.9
